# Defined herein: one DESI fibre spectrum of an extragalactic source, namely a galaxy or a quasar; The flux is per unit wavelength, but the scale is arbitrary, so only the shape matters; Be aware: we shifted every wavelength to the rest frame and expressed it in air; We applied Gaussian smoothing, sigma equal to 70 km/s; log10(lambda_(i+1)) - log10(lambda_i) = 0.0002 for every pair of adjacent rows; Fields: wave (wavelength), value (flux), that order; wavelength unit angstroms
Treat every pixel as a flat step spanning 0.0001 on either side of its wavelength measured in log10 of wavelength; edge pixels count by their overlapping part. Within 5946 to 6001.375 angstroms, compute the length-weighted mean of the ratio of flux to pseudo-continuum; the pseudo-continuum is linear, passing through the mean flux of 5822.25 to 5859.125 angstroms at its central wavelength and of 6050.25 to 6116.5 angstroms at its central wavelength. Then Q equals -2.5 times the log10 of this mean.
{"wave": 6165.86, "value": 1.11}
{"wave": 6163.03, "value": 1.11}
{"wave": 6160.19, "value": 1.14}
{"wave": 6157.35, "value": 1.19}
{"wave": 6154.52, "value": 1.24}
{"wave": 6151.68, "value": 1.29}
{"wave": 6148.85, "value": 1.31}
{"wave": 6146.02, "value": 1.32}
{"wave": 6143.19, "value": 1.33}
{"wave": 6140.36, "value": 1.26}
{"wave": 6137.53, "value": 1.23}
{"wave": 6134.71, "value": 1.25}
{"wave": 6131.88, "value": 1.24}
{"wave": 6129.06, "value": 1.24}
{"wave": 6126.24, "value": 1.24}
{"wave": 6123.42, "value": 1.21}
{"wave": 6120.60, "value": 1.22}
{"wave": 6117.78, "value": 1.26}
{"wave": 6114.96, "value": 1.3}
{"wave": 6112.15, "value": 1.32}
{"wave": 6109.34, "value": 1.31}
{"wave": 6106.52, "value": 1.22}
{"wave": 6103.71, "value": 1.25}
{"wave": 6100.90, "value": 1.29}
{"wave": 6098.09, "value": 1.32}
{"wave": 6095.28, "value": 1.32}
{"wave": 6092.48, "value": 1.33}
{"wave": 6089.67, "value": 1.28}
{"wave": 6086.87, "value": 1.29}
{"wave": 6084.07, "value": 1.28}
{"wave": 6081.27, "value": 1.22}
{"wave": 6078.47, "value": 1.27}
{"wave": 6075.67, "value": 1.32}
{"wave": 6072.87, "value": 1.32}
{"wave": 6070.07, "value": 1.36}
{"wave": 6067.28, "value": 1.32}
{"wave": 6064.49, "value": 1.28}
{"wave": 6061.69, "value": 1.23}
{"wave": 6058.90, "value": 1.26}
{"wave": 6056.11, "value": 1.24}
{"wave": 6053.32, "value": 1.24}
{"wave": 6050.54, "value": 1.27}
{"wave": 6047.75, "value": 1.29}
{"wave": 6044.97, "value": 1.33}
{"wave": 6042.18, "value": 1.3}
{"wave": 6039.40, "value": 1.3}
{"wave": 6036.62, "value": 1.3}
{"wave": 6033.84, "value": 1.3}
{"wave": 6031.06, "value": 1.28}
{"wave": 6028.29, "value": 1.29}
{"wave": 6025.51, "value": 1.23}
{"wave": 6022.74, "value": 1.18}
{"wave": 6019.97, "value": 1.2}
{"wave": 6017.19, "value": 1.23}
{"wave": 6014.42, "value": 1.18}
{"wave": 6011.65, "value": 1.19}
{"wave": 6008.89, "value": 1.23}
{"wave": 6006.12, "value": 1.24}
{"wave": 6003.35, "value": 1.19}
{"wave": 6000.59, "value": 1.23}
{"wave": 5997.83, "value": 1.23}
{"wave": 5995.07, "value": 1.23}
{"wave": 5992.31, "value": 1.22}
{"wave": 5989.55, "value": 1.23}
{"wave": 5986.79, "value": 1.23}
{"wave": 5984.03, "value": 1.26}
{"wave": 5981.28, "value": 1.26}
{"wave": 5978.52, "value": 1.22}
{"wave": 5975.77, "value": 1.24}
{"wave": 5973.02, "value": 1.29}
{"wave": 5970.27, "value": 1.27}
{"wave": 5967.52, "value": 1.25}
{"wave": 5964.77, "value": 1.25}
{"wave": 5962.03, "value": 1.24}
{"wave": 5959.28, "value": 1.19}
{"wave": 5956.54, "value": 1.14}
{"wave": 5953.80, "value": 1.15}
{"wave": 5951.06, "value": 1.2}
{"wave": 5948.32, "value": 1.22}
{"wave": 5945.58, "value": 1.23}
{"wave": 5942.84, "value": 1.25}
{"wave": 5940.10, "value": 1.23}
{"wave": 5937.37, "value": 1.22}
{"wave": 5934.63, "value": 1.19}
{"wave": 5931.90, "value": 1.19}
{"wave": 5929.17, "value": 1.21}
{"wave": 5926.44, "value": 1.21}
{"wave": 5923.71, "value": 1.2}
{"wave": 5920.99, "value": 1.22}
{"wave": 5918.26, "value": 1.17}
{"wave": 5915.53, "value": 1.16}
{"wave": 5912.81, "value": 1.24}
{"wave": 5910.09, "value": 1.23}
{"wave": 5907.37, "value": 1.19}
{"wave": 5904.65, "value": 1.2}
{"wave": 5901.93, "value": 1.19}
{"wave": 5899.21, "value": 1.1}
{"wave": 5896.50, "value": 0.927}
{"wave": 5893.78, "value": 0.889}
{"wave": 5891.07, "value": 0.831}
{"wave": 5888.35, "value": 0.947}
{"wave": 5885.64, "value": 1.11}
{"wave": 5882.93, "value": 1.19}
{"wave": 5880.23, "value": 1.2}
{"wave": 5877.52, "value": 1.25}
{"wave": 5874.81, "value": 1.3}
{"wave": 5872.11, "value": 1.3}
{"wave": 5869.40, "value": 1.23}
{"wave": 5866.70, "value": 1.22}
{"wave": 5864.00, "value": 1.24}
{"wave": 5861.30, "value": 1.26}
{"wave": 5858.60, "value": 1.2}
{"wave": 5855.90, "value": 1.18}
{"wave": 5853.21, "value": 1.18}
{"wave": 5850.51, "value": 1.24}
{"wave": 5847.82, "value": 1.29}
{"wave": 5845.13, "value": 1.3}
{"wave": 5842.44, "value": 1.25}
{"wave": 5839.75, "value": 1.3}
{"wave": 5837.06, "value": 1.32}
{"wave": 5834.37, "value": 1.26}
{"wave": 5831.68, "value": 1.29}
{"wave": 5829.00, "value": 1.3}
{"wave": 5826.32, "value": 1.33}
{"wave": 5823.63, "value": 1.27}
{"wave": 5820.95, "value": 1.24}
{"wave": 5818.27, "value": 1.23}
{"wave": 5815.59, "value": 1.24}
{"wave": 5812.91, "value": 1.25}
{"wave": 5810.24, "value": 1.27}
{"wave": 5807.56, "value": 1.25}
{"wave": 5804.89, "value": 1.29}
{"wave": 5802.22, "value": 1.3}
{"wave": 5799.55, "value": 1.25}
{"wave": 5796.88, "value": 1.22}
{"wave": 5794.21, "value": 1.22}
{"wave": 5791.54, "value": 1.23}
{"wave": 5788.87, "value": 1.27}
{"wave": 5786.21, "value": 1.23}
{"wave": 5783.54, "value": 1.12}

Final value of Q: 0.04 mag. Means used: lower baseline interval 1.27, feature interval 1.23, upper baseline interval 1.29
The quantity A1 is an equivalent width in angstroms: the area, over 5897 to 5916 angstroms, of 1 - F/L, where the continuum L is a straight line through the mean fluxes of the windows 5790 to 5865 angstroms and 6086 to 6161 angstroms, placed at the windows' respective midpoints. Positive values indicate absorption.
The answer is 1.3 angstroms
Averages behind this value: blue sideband 1.26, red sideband 1.27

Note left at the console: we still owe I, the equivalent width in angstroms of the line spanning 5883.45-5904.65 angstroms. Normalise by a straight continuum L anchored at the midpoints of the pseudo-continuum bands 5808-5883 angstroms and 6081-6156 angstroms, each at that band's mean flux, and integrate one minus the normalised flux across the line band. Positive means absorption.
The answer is 4.03 angstroms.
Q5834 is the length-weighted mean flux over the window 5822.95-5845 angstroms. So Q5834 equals 1.29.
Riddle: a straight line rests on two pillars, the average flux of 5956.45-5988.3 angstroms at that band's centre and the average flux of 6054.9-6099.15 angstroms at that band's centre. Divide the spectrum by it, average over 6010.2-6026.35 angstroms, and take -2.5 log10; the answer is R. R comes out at 0.05 mag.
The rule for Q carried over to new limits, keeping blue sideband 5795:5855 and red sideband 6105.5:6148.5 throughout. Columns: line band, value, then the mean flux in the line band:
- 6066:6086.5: -0.028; 1.3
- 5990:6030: 0.039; 1.22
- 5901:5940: 0.055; 1.2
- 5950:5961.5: 0.081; 1.17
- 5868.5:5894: 0.120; 1.13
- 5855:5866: 0.039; 1.22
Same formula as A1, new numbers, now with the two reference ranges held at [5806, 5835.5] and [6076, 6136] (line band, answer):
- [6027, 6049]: -0.51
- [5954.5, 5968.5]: 0.65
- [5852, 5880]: 0.72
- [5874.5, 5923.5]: 5.39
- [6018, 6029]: 0.42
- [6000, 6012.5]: 0.52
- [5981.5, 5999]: 0.47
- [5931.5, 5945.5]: 0.54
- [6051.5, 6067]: 0.17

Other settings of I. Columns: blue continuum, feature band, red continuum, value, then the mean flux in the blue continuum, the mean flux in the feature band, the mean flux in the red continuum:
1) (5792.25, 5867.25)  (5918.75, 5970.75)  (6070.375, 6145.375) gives 2.2 angstroms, 1.26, 1.21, 1.28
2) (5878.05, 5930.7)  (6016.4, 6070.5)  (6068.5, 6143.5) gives -1.7 angstroms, 1.13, 1.27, 1.28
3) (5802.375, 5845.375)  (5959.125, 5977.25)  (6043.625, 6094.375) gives 0.4 angstroms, 1.27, 1.25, 1.29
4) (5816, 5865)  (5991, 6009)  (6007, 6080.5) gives 0.6 angstroms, 1.26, 1.22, 1.27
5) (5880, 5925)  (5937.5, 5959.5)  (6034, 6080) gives -0.7 angstroms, 1.12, 1.2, 1.29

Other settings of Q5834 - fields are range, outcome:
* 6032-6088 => 1.29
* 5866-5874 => 1.26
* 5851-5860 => 1.19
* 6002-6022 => 1.21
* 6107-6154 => 1.27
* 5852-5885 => 1.23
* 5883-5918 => 1.09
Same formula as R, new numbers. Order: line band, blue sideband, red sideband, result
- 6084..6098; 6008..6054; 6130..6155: -0.03 mag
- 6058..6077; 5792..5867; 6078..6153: -0.02 mag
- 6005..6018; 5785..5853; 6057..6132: 0.05 mag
